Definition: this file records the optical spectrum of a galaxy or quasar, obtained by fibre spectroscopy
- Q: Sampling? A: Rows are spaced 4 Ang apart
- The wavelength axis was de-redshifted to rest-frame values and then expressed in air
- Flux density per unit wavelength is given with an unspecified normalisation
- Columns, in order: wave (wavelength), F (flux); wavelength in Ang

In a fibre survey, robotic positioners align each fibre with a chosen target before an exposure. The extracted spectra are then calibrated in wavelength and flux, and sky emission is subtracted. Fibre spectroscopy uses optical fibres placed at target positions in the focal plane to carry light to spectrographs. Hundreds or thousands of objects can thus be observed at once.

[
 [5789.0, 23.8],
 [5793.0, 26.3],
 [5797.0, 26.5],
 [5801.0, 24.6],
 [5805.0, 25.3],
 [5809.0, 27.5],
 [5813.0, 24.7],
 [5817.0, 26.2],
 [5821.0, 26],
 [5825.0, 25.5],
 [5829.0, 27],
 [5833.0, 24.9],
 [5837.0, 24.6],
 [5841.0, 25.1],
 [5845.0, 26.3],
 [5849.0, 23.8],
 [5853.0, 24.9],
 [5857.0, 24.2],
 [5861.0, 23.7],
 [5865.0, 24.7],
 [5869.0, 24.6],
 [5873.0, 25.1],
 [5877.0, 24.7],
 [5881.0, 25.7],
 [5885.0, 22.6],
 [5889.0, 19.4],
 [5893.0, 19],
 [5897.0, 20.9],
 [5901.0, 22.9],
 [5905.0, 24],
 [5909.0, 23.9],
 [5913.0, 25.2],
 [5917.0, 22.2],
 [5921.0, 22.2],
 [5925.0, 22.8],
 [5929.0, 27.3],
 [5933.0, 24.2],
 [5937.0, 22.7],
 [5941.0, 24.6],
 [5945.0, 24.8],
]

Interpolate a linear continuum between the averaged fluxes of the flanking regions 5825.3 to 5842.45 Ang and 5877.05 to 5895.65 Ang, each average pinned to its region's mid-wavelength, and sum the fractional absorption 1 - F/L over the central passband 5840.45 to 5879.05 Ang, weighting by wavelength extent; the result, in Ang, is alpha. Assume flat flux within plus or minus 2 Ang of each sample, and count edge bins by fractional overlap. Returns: -1.62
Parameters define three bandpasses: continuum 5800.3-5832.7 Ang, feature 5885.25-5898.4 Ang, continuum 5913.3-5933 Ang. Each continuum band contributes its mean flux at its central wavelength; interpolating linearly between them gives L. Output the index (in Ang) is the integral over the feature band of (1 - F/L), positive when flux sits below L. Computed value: 2.3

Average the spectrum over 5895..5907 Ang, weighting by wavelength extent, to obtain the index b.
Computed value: 22.6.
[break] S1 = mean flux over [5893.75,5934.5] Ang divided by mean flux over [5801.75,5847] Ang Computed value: 0.91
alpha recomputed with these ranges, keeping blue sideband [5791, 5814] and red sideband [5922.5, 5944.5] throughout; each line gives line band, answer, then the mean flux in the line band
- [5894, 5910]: 1.3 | 22.6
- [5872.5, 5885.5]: 0.1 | 24.7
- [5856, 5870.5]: 0.5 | 24.3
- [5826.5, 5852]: 0.2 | 25.3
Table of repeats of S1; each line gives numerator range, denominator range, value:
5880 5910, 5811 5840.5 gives 0.87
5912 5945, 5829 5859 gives 0.96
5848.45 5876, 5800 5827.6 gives 0.95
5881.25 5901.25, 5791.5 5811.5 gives 0.82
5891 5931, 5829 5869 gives 0.93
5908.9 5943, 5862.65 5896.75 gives 1.03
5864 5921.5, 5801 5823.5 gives 0.90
